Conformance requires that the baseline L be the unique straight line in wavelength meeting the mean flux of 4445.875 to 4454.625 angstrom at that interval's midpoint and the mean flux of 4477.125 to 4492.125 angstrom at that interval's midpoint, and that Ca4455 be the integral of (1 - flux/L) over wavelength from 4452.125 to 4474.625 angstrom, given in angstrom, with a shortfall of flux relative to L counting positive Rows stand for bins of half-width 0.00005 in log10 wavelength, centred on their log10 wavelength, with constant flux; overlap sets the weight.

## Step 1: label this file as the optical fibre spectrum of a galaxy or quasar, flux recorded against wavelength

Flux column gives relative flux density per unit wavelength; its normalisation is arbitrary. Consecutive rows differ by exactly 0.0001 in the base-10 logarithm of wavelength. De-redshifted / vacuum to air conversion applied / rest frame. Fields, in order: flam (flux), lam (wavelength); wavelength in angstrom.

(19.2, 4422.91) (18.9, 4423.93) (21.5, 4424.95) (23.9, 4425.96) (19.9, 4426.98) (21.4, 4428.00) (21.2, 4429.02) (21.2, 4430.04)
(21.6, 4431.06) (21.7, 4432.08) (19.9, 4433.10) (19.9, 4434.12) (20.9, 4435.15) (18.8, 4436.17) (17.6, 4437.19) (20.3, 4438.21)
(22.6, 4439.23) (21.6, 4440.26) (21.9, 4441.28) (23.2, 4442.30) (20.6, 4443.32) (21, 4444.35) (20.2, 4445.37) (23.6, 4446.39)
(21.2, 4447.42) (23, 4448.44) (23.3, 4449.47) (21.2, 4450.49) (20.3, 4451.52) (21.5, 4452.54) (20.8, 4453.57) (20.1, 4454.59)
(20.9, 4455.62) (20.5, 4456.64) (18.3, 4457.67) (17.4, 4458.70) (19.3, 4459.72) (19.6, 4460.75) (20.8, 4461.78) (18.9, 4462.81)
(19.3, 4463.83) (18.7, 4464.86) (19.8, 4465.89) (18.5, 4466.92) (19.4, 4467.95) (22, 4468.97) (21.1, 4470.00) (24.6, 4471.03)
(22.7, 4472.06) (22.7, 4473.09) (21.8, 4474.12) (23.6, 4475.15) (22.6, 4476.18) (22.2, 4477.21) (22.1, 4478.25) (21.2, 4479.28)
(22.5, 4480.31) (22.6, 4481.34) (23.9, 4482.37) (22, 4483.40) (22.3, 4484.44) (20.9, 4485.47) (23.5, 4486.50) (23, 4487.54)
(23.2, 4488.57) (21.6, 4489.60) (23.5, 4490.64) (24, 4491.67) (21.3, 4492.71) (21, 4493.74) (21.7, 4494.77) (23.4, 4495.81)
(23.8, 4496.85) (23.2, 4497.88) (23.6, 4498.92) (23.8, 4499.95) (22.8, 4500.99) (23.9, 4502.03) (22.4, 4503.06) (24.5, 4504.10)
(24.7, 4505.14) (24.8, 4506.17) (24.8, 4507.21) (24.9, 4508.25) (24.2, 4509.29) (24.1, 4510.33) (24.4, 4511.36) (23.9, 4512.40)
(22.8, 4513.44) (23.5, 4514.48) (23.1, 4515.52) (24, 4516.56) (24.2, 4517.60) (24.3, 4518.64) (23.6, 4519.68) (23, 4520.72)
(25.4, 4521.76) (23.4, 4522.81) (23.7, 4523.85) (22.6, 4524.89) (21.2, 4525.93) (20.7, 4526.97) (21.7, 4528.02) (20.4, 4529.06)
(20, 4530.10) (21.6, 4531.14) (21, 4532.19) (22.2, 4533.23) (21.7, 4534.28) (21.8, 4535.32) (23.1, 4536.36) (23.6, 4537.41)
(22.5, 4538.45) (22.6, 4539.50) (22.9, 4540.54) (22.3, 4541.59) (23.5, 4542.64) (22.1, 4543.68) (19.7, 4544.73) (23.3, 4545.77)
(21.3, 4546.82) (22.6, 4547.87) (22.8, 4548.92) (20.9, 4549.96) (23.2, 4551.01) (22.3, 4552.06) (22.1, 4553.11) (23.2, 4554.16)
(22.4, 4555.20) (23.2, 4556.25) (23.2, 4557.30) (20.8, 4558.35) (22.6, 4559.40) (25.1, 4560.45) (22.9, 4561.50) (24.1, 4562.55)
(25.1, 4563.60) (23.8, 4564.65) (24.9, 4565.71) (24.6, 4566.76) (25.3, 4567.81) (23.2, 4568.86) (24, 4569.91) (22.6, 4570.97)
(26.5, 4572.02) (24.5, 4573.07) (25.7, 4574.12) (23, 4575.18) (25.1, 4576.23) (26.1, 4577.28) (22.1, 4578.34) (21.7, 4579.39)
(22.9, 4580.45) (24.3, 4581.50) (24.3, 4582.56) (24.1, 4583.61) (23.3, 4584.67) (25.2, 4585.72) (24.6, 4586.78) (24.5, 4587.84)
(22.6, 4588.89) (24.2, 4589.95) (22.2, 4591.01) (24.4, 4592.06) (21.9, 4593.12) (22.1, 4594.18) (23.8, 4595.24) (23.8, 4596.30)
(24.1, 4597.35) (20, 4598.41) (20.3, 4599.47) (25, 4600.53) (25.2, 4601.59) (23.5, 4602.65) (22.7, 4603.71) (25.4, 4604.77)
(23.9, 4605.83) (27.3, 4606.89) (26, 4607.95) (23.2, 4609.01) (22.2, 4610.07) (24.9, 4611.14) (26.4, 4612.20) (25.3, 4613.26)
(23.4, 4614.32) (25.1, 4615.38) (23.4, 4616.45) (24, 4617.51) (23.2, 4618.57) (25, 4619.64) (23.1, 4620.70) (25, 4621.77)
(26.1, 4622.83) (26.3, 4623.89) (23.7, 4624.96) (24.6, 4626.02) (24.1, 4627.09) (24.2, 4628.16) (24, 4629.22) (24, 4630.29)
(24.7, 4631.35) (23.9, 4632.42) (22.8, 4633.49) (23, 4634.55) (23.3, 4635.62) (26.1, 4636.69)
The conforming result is 1.7 angstrom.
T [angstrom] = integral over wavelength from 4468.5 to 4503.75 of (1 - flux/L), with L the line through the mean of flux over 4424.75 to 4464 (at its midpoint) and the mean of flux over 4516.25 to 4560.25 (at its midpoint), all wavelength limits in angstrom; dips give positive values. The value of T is -1.9 angstrom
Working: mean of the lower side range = 20.8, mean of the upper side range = 22.5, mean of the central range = 22.7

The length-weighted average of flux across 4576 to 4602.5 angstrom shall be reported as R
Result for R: 23.5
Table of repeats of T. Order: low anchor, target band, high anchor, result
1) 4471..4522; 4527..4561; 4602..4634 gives 2.08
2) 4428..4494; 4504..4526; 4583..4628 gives -1.58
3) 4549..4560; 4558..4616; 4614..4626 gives -1.29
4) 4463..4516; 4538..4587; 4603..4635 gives 0.52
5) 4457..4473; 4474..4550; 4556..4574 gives -3.25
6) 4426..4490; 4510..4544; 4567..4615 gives -0.19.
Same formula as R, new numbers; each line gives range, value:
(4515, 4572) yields 22.8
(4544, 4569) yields 23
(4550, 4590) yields 23.7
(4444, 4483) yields 21.1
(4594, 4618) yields 24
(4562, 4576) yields 24.4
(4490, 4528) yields 23.4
